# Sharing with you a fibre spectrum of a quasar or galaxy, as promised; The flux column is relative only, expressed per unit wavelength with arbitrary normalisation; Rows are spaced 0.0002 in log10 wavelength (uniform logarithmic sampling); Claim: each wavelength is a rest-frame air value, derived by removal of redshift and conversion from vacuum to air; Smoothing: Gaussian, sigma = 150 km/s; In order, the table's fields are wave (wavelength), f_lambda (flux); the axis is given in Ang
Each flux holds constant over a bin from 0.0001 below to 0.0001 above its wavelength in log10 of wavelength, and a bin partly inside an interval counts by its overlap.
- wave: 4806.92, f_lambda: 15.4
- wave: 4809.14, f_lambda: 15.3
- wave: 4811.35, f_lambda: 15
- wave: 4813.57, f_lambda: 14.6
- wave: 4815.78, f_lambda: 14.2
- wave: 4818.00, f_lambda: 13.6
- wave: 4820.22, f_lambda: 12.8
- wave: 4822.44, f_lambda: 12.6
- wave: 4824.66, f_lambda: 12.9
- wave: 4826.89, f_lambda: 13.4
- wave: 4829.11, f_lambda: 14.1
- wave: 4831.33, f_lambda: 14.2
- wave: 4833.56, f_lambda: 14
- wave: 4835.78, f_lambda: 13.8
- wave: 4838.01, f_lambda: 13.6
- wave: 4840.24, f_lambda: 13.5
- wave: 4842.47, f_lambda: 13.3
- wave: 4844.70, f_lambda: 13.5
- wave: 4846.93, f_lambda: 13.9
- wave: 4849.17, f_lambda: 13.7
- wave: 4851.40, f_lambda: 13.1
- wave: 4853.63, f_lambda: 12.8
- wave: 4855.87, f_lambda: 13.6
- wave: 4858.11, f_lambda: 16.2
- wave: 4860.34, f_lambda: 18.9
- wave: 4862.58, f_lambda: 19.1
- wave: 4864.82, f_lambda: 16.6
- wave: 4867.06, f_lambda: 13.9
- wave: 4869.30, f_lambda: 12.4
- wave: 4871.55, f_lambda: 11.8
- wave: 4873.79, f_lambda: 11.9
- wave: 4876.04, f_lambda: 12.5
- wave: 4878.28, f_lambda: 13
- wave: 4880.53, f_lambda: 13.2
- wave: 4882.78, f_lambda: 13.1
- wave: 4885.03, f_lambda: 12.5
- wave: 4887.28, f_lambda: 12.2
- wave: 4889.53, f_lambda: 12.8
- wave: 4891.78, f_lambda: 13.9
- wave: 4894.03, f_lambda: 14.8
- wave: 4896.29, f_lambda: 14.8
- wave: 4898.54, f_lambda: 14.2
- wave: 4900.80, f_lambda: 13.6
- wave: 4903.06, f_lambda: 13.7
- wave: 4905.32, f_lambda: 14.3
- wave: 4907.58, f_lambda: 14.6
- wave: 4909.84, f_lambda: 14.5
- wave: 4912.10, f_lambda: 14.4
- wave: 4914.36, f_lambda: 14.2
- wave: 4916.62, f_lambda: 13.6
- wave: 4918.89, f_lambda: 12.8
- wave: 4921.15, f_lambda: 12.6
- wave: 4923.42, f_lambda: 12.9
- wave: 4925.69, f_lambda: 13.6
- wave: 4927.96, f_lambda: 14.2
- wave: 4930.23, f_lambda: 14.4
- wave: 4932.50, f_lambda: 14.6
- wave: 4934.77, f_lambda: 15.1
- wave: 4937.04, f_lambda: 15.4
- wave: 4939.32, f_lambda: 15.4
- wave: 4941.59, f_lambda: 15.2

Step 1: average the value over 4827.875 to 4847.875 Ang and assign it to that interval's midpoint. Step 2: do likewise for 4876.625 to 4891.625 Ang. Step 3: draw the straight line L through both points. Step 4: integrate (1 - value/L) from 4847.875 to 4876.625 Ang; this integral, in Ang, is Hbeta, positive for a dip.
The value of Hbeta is -2.3 Ang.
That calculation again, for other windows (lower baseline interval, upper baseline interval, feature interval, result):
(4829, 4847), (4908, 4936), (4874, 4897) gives 1.1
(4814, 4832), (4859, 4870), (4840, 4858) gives 2.0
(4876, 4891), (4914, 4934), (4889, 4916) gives -2.0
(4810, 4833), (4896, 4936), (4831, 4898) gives -0.1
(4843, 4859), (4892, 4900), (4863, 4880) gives 0.8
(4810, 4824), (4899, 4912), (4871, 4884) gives 1.3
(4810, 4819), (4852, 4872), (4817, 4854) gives 3.1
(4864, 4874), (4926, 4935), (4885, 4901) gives 0.1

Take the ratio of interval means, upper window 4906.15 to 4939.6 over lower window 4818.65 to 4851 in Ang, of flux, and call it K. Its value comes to 1.05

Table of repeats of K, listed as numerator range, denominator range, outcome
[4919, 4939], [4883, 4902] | 1.04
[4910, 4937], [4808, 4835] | 1.00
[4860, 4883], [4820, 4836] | 1.04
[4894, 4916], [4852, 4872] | 0.95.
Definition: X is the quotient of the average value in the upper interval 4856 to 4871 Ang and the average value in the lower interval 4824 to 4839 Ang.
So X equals 1.2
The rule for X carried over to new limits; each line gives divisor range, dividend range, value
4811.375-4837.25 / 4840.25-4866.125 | 1.09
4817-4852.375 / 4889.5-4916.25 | 1.05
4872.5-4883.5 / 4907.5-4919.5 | 1.10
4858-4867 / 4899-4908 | 0.80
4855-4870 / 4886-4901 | 0.86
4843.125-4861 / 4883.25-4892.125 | 0.89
